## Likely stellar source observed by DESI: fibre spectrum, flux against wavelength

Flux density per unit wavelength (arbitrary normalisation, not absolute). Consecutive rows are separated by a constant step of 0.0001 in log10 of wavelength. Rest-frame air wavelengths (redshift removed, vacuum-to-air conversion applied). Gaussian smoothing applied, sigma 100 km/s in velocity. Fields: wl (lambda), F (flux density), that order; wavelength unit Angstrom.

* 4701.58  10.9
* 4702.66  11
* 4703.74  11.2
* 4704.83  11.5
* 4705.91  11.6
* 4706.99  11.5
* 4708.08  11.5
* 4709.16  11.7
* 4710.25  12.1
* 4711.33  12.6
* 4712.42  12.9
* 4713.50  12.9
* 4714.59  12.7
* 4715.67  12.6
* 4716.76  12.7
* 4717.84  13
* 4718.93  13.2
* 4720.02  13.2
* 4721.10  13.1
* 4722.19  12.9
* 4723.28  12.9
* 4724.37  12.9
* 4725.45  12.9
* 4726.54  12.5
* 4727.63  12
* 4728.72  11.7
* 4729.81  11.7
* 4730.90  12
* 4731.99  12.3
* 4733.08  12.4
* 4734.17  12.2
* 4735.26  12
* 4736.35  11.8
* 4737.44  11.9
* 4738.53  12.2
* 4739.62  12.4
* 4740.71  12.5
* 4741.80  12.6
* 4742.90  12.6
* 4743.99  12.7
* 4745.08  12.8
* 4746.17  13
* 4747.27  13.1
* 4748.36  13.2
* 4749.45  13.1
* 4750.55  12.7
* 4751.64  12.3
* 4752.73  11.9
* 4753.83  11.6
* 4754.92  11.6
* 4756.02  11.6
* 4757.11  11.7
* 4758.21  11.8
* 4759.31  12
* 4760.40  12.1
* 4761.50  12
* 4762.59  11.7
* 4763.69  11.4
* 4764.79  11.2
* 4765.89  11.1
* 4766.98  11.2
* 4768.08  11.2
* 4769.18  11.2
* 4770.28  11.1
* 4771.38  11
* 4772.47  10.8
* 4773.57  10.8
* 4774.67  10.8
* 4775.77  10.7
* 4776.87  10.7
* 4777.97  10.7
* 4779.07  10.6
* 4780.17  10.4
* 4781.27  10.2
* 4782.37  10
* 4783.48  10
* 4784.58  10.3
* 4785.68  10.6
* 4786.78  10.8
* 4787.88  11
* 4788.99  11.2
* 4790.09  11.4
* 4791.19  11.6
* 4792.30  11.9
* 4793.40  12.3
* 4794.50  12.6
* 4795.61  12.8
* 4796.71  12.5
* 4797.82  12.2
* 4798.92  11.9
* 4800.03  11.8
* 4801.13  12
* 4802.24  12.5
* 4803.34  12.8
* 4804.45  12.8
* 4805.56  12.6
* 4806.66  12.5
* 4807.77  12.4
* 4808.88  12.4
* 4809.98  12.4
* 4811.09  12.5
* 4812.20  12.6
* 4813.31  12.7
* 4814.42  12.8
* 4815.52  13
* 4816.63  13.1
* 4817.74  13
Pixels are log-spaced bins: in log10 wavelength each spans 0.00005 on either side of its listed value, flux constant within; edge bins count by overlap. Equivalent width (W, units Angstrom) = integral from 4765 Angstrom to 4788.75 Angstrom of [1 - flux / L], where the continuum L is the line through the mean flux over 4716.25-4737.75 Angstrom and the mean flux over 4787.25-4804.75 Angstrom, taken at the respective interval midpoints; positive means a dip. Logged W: 2.8 Angstrom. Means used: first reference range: 12.5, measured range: 10.7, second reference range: 12.1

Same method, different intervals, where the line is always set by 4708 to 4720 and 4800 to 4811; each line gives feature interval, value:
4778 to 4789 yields 1.8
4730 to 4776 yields 2.3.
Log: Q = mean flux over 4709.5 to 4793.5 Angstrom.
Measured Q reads 11.9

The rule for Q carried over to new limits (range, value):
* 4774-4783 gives 10.5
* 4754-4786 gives 11.1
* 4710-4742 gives 12.5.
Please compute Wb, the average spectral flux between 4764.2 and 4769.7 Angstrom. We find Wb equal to 11.2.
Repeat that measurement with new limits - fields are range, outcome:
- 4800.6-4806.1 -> 12.5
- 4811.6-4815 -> 12.7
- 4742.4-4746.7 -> 12.8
